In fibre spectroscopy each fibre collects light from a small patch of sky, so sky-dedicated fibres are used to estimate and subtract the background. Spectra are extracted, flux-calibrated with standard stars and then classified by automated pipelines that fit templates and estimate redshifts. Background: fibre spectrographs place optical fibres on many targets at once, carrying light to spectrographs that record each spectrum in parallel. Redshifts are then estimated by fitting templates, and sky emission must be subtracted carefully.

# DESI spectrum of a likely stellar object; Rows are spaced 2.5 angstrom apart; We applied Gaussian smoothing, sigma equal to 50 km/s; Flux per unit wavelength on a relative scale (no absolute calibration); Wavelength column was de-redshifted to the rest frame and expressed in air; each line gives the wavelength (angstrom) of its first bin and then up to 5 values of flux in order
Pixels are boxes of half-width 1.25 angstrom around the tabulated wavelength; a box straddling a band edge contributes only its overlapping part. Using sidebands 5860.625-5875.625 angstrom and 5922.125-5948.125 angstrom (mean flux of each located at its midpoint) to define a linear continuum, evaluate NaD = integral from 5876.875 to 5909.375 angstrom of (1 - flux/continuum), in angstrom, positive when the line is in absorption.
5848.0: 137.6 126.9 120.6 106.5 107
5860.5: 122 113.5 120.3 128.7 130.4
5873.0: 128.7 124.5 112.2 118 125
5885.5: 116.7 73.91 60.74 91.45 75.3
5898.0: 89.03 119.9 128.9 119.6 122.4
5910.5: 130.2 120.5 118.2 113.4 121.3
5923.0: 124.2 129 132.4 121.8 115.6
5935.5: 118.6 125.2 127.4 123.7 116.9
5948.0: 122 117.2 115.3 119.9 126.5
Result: 5.2 angstrom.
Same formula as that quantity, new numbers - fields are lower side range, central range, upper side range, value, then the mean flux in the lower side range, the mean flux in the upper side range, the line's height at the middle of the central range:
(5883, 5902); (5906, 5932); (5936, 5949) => -3.55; 92.4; 123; 109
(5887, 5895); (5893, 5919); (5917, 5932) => -4.22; 75.4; 124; 97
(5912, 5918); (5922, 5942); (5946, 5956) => -1.03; 118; 118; 118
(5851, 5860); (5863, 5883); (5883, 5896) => -4.48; 114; 88.1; 100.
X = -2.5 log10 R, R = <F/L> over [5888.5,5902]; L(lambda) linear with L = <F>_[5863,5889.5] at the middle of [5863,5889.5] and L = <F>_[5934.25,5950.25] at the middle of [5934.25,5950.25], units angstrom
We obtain 0.332 mag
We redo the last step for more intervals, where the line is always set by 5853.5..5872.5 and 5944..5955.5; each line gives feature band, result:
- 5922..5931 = -0.08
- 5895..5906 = 0.10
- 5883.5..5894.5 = 0.32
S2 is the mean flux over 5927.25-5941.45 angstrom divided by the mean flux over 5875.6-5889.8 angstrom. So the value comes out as 1.1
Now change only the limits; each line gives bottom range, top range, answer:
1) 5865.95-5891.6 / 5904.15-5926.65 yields 1.09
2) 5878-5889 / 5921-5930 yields 1.16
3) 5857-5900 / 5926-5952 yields 1.13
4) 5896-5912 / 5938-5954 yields 1.04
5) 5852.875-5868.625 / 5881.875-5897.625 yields 0.78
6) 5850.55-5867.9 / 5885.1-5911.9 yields 0.88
